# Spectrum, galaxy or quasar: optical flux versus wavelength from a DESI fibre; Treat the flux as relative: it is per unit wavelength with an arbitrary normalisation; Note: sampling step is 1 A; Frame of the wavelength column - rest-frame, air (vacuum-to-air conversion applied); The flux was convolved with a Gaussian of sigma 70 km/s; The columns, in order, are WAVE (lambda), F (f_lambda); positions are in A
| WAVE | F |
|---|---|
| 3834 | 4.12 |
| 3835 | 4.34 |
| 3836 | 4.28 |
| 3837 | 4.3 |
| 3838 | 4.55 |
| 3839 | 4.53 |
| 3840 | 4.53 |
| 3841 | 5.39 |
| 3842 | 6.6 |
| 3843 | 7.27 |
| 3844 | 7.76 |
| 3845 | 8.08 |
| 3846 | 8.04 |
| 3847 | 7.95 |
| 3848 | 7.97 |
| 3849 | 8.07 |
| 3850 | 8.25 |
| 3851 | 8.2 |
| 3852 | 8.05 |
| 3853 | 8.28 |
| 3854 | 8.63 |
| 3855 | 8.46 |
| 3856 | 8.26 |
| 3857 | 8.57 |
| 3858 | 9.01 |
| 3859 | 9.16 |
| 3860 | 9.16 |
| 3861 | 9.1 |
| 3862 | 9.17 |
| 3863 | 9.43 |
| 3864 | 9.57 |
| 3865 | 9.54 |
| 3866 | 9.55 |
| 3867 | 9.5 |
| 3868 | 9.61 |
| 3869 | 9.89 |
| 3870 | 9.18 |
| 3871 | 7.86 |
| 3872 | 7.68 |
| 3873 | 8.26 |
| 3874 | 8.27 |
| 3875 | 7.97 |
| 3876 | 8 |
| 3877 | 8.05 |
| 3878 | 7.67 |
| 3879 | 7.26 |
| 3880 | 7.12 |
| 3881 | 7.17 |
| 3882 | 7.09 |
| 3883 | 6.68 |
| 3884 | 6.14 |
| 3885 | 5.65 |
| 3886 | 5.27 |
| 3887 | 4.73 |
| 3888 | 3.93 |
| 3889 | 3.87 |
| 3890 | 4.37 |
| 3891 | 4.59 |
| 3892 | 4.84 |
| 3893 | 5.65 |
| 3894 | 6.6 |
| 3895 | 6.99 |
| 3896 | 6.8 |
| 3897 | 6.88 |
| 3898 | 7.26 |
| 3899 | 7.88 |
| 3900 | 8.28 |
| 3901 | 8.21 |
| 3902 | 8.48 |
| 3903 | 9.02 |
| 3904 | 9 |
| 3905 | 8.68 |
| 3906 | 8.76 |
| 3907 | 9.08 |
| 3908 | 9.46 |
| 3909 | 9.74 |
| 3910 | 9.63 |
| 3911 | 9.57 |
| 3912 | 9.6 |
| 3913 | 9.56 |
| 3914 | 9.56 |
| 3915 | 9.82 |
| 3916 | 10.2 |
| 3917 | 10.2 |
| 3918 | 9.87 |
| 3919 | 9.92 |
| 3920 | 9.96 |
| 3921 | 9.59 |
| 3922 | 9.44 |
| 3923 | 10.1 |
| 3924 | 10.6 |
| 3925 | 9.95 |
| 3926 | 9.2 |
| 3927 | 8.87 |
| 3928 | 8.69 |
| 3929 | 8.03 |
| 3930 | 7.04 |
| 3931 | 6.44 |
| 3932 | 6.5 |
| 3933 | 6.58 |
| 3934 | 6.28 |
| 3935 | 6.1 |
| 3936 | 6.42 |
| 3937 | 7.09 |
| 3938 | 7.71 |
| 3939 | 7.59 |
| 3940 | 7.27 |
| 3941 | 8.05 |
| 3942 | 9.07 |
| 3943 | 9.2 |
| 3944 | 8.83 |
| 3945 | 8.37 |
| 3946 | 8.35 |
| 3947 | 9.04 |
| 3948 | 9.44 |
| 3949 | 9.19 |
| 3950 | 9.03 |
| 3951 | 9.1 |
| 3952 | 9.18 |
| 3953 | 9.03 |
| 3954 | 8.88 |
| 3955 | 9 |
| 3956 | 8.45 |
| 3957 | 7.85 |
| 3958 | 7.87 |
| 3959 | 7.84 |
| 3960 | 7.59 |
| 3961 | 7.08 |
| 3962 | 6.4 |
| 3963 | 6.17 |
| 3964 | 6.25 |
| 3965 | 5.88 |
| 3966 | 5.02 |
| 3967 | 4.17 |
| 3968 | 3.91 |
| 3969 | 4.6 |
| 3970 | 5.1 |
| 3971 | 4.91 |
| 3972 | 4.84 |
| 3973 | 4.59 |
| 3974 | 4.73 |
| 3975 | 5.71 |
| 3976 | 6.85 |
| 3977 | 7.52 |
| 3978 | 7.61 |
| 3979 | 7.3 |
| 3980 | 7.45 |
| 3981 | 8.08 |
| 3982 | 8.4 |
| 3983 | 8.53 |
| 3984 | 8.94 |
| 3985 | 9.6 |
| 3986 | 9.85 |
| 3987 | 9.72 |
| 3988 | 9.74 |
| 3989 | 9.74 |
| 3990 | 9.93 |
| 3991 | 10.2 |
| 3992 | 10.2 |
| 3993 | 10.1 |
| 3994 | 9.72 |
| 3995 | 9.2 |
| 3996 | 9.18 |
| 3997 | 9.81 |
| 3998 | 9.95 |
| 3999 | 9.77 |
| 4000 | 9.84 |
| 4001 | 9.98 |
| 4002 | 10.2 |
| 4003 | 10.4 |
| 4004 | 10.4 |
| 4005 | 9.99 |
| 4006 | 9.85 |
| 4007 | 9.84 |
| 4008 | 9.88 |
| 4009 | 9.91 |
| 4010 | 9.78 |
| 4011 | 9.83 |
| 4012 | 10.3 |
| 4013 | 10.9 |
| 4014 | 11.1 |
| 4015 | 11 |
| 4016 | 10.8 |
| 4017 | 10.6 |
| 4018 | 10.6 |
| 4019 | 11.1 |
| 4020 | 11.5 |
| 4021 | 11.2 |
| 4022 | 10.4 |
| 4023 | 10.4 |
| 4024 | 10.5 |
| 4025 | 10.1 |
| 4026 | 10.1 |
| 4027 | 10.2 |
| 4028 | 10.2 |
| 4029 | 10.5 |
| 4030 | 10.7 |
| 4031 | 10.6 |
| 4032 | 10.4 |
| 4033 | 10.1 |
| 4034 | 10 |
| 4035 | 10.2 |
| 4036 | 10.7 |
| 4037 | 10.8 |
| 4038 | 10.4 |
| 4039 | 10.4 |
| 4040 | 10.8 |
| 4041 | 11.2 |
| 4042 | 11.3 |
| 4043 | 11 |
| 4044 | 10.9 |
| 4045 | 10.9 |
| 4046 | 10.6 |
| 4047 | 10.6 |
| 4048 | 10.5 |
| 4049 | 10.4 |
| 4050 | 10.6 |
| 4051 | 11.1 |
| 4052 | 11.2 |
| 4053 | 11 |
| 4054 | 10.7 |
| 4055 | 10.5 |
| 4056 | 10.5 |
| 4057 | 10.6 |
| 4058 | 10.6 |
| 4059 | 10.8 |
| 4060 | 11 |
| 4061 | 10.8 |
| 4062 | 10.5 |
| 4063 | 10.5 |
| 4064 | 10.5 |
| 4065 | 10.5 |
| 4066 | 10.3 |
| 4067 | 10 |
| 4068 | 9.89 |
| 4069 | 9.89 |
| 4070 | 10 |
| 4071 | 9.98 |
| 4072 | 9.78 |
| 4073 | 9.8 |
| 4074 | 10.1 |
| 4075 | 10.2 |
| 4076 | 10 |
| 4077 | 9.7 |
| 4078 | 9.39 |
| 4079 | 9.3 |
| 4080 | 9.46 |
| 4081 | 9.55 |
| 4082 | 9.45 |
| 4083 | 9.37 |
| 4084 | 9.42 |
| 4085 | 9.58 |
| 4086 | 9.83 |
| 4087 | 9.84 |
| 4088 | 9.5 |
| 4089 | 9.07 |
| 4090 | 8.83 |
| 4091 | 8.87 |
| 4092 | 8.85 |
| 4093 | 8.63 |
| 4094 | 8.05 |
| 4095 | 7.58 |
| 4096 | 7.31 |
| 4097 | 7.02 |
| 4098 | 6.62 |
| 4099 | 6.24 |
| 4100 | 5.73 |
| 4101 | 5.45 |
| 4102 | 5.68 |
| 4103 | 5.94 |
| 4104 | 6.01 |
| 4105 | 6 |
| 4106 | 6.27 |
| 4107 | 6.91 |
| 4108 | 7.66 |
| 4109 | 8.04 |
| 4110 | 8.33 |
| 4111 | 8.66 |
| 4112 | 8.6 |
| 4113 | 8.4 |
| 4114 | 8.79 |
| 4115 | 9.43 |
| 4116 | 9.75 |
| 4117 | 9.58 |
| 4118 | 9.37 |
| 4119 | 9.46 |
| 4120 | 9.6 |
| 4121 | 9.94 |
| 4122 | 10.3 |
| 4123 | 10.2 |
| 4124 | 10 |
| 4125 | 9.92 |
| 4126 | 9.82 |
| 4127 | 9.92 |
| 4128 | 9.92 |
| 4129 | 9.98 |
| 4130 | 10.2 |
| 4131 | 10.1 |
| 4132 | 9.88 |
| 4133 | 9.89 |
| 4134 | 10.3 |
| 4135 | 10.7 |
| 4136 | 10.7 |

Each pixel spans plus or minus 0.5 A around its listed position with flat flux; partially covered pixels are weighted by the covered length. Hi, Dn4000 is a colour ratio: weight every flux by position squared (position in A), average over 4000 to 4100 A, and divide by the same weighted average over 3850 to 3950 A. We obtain 1.33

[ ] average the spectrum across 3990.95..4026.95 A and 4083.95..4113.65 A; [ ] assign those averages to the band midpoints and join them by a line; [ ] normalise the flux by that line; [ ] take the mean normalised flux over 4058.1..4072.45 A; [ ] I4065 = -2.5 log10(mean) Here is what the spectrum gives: -0.19 mag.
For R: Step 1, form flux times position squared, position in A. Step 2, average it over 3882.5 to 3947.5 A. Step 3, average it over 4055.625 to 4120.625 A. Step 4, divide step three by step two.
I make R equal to 1.2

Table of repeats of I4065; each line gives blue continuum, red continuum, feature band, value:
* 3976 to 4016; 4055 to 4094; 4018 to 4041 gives -0.091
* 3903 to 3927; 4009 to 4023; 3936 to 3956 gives 0.163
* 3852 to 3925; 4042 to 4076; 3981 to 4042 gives -0.032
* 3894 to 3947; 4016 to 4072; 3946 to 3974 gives 0.284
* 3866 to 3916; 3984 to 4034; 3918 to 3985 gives 0.166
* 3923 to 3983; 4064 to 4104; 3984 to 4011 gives -0.240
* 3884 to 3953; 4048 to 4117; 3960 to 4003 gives 0.090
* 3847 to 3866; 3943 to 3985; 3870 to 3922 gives 0.048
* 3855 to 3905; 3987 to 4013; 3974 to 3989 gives 0.173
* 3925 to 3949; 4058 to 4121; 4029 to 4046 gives -0.237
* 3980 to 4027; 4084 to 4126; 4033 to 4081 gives -0.144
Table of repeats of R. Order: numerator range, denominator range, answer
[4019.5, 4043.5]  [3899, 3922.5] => 1.20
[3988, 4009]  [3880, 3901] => 1.71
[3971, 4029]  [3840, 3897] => 1.34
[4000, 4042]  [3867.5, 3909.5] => 1.52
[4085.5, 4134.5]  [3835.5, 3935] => 1.22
